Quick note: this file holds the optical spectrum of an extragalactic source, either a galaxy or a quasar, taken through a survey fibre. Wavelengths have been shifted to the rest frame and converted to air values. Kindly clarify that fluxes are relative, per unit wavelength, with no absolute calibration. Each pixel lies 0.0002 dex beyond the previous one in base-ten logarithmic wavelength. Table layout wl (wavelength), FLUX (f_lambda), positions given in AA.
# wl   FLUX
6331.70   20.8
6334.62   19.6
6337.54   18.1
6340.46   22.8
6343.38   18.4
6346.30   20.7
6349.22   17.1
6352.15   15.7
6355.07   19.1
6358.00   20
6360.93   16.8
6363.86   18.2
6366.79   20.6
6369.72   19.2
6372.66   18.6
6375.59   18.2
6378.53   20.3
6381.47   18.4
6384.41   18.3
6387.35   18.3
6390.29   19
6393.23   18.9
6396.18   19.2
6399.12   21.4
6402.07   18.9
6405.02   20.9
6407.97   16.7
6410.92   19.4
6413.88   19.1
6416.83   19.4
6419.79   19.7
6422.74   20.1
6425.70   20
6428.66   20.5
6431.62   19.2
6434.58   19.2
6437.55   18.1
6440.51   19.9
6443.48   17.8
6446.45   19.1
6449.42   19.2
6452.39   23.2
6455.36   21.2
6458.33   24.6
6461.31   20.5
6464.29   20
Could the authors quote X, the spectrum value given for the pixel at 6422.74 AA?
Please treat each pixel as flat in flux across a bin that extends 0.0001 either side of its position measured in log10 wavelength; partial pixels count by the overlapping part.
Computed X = 20.1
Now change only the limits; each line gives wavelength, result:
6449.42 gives 19.2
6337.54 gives 18.1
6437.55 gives 18.1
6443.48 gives 17.8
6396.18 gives 19.2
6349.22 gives 17.1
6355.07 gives 19.1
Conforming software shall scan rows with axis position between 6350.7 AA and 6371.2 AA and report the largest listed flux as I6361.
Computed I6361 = 20.6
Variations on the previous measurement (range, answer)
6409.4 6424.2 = 20.1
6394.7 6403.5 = 21.4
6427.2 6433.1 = 20.5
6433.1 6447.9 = 19.9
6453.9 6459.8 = 24.6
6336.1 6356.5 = 22.8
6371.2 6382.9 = 20.3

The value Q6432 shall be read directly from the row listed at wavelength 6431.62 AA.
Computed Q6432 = 19.2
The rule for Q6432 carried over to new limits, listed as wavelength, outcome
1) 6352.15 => 15.7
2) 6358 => 20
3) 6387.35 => 18.3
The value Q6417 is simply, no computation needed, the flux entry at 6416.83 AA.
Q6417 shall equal 19.4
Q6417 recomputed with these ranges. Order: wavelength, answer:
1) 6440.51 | 19.9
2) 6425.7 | 20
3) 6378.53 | 20.3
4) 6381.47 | 18.4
